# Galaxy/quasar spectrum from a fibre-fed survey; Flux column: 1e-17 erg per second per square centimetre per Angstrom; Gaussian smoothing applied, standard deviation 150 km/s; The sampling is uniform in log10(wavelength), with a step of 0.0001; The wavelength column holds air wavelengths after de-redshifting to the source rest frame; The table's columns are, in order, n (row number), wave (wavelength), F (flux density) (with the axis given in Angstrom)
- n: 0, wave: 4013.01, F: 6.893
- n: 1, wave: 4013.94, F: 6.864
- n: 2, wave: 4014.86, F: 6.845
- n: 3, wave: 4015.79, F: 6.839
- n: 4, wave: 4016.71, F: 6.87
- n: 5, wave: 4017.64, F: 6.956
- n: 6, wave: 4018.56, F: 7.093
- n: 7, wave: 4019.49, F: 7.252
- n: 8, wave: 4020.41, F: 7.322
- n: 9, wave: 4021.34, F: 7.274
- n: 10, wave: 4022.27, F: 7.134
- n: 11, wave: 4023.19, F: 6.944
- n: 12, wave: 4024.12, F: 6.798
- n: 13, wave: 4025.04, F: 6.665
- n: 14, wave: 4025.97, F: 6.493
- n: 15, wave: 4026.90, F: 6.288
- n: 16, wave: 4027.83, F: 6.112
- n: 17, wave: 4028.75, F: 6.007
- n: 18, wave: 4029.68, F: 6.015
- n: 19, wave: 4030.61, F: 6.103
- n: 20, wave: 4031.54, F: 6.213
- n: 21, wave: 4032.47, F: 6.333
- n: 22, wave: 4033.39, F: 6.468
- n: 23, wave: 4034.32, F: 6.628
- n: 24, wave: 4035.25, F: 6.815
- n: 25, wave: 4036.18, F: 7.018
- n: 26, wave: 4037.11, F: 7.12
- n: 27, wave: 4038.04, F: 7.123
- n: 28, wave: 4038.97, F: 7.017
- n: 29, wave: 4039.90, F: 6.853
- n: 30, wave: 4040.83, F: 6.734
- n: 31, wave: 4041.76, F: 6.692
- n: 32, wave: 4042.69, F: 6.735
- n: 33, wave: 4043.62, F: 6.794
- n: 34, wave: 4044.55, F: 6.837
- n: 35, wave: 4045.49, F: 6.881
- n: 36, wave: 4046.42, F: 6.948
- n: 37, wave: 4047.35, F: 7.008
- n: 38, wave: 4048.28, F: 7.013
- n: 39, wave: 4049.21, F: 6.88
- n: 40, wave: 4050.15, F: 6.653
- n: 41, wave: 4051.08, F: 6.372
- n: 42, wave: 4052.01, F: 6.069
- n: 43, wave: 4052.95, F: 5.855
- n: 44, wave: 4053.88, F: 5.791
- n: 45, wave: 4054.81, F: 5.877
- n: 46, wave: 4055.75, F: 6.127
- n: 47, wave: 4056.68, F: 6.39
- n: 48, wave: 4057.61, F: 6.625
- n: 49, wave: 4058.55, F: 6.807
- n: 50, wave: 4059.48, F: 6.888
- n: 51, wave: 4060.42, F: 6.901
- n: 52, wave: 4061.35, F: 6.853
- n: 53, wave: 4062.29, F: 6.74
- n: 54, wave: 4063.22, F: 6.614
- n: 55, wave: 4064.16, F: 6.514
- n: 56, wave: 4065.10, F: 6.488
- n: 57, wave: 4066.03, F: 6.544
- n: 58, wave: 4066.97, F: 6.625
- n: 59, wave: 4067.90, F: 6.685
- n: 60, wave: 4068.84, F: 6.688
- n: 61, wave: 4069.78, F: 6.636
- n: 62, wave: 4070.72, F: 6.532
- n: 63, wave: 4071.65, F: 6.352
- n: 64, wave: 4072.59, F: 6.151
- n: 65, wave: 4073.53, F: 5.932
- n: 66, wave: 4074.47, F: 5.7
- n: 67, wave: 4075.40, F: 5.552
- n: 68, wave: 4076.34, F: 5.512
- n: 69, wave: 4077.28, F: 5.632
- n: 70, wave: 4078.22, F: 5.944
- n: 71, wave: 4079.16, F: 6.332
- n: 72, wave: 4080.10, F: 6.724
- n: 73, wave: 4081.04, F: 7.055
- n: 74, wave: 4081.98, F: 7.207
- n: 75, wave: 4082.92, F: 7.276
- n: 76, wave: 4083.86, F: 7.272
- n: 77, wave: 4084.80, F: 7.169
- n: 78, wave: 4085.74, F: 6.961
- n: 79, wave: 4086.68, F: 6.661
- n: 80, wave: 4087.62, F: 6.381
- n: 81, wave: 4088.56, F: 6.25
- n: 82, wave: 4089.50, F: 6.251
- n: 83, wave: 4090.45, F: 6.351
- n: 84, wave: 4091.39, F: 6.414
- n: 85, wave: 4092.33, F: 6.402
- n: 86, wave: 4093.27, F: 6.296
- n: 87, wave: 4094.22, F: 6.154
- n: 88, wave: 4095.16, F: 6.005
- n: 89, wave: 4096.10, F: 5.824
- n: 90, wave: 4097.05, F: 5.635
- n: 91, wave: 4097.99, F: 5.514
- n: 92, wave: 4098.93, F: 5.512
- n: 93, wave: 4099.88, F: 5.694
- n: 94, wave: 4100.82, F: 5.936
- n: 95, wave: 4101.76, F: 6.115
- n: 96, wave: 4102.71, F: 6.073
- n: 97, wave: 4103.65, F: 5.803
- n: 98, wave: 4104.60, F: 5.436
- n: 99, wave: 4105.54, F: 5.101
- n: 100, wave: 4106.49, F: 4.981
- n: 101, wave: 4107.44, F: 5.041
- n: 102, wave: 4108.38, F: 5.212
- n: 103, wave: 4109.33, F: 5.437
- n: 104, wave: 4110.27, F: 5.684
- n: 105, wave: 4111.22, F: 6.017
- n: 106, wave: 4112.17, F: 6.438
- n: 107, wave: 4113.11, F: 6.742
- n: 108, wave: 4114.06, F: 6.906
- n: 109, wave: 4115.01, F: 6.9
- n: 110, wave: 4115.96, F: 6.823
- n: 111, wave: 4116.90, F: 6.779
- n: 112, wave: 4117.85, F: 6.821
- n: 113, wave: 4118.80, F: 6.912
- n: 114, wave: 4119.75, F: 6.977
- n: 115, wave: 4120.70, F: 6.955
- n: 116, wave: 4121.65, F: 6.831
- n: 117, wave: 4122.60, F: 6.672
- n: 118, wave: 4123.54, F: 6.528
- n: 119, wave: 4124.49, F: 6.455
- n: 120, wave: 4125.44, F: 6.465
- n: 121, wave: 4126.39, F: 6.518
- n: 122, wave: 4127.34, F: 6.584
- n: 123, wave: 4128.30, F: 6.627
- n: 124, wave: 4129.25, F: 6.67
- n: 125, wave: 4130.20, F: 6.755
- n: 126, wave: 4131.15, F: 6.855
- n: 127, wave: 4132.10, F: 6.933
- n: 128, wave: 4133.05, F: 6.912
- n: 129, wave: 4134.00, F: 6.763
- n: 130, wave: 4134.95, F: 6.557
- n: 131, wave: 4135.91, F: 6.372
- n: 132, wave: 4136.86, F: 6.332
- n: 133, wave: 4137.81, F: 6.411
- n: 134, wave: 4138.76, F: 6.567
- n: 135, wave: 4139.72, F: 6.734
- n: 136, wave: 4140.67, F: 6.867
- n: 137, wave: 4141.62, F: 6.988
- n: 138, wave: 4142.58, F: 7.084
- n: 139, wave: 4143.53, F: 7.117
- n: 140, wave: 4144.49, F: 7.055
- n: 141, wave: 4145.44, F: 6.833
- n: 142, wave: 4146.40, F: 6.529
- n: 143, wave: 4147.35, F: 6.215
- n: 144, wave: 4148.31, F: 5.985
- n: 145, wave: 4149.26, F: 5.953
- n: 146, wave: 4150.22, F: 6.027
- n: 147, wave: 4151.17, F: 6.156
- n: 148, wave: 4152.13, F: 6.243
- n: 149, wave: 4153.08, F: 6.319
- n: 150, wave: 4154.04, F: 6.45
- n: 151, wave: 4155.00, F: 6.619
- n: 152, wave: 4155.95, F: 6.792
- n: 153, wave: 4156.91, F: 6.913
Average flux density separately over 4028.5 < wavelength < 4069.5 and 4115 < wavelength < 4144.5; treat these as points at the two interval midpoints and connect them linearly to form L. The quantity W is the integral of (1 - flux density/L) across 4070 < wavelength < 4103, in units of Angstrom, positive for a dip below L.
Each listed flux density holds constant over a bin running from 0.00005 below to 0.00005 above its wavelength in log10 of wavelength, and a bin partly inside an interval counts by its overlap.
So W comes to 2.0 Angstrom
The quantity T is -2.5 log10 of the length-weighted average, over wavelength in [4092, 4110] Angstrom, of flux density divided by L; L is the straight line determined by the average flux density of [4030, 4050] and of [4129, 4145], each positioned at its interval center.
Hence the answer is 0.19 mag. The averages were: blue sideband 6.76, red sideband 6.77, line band 5.69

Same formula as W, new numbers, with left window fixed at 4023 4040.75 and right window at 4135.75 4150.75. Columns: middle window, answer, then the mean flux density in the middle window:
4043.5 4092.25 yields 0.5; 6.51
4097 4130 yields 1.8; 6.21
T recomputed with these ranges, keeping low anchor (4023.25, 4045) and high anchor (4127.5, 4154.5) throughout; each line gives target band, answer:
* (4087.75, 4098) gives 0.08 mag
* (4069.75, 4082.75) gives 0.06 mag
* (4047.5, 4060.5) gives 0.03 mag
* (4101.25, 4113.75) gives 0.15 mag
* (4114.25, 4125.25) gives -0.03 mag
